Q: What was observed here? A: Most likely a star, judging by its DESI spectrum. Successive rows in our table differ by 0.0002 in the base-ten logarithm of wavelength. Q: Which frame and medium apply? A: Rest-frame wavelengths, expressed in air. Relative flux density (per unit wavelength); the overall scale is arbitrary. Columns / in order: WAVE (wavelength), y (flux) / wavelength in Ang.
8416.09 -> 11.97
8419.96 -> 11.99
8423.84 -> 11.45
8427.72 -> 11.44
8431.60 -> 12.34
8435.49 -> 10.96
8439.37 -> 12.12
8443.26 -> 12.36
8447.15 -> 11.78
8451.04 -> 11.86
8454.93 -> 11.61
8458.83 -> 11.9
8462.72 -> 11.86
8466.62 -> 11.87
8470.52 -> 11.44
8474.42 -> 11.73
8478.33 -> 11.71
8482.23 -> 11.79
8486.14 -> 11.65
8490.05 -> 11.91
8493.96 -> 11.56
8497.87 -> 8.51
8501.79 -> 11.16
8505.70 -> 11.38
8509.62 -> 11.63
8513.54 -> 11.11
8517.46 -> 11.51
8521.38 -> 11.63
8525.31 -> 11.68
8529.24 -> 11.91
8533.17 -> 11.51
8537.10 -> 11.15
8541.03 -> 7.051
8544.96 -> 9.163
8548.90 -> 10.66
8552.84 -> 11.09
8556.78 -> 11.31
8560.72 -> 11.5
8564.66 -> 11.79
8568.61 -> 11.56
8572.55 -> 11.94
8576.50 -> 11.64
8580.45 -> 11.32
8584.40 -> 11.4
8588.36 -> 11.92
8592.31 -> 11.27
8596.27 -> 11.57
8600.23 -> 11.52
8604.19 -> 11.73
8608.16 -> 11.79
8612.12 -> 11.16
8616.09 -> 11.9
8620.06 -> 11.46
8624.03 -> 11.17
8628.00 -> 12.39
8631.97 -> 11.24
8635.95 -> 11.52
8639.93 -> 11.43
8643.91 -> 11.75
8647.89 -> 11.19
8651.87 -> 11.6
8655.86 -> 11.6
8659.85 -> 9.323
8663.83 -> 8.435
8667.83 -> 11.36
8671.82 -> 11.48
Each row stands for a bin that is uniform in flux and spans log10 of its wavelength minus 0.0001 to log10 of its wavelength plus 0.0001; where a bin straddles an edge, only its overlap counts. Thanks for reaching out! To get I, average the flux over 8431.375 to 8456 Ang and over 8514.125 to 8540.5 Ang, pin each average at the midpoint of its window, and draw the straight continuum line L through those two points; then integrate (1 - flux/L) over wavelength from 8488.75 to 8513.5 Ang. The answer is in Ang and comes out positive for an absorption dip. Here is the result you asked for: 1.0 Ang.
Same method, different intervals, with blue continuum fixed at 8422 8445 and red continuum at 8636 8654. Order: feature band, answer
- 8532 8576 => 3.0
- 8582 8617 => -0.1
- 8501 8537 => 0.5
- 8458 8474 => 0.0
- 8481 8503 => 1.2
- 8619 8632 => -0.1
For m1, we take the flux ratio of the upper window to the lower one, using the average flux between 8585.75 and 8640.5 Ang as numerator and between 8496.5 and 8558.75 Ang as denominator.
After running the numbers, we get 1.07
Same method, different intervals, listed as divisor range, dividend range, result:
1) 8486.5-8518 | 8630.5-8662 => 1.01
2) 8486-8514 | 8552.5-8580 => 1.04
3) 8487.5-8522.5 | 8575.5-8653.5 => 1.04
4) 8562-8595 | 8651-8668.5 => 0.89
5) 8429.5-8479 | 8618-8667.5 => 0.94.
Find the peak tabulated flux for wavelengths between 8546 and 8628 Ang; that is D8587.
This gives 12.39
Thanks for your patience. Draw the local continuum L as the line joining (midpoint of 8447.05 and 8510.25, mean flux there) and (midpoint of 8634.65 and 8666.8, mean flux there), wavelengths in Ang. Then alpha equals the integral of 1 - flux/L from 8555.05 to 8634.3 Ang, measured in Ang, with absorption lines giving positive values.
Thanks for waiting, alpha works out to -3.7 Ang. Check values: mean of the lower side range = 11.5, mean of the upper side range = 10.9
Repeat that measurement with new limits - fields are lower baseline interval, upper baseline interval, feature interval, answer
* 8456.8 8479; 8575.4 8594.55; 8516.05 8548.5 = 2.6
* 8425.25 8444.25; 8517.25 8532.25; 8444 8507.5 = 1.4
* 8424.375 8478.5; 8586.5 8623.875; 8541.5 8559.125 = 2.1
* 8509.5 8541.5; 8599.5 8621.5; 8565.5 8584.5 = -0.3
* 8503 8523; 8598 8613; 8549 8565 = 0.3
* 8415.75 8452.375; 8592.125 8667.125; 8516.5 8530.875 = -0.2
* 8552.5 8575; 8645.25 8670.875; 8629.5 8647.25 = -1.1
